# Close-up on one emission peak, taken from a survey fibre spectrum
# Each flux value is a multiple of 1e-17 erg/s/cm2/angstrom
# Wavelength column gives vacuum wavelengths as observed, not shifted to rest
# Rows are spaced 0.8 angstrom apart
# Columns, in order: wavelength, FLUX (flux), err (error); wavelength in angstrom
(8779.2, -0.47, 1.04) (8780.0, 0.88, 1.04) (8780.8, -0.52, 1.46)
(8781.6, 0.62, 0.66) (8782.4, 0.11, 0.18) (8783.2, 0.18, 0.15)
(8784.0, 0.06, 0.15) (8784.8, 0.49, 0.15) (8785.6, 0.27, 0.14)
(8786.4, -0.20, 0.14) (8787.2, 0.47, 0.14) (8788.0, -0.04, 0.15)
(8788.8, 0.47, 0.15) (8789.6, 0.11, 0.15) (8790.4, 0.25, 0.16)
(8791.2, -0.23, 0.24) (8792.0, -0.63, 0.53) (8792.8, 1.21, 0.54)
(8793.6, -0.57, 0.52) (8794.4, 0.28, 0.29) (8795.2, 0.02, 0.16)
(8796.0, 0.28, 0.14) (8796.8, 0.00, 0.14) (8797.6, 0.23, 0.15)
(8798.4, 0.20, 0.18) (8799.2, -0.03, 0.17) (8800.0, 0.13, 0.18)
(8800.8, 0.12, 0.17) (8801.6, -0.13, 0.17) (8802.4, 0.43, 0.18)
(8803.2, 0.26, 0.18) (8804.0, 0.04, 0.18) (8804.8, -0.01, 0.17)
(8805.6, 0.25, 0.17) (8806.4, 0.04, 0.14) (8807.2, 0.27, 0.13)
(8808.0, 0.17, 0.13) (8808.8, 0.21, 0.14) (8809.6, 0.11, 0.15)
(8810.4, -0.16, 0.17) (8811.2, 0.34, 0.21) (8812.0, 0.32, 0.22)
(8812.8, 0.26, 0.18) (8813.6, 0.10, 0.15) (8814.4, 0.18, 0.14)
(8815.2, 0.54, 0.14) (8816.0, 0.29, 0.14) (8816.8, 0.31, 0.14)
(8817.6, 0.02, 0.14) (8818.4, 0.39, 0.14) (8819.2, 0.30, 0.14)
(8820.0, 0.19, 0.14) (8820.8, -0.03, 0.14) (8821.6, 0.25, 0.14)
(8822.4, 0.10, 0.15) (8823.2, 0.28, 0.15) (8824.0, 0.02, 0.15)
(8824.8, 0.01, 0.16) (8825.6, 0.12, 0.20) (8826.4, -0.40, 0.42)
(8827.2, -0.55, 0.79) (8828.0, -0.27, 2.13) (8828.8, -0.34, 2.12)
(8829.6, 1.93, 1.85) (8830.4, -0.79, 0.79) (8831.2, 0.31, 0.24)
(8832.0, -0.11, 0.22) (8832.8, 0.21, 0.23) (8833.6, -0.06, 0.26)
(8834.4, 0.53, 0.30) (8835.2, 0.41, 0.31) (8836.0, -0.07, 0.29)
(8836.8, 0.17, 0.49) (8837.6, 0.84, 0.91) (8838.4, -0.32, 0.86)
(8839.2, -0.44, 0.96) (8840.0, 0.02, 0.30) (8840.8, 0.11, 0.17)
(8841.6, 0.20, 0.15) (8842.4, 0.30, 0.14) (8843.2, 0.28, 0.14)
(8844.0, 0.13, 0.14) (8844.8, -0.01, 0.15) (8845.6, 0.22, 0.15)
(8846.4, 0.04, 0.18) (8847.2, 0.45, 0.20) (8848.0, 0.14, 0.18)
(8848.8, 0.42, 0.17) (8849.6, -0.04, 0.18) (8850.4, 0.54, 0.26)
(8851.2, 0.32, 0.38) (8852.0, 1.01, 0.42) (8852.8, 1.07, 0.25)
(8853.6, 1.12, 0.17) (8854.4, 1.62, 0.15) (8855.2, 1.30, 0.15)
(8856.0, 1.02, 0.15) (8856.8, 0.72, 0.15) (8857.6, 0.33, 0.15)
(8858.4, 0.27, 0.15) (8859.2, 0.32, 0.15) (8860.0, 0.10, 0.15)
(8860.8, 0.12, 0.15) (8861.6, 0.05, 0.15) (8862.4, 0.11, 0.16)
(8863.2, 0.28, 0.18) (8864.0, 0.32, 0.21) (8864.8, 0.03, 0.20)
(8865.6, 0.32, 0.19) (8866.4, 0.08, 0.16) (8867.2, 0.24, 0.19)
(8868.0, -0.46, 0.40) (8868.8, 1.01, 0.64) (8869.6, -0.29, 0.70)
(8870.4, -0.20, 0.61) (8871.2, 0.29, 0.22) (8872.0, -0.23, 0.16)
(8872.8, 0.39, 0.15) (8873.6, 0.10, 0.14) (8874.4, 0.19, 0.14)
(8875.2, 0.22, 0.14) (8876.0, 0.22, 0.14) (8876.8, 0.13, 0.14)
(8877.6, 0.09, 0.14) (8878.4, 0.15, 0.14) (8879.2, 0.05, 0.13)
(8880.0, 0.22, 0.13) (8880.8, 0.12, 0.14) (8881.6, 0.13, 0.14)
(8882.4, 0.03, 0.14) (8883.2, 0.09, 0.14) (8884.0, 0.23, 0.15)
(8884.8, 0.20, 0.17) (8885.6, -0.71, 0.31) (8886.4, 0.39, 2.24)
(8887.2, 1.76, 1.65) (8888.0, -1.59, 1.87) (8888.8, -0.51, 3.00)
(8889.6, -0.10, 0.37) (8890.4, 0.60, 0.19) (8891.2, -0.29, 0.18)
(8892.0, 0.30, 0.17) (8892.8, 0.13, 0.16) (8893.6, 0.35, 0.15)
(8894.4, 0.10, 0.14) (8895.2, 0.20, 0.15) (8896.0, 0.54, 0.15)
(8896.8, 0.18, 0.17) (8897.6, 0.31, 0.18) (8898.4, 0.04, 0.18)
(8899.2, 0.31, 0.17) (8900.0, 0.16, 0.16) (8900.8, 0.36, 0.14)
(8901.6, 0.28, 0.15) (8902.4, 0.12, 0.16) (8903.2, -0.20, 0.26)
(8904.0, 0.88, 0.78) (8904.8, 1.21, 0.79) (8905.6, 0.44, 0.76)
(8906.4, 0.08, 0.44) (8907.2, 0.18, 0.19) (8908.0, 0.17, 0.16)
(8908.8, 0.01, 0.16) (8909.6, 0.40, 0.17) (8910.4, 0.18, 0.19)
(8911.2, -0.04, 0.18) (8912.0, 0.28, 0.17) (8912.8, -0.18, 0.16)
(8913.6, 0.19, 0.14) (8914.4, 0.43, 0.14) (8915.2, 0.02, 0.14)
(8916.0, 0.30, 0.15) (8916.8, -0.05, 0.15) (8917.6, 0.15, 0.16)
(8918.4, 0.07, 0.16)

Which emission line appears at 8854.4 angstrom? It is H-gamma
